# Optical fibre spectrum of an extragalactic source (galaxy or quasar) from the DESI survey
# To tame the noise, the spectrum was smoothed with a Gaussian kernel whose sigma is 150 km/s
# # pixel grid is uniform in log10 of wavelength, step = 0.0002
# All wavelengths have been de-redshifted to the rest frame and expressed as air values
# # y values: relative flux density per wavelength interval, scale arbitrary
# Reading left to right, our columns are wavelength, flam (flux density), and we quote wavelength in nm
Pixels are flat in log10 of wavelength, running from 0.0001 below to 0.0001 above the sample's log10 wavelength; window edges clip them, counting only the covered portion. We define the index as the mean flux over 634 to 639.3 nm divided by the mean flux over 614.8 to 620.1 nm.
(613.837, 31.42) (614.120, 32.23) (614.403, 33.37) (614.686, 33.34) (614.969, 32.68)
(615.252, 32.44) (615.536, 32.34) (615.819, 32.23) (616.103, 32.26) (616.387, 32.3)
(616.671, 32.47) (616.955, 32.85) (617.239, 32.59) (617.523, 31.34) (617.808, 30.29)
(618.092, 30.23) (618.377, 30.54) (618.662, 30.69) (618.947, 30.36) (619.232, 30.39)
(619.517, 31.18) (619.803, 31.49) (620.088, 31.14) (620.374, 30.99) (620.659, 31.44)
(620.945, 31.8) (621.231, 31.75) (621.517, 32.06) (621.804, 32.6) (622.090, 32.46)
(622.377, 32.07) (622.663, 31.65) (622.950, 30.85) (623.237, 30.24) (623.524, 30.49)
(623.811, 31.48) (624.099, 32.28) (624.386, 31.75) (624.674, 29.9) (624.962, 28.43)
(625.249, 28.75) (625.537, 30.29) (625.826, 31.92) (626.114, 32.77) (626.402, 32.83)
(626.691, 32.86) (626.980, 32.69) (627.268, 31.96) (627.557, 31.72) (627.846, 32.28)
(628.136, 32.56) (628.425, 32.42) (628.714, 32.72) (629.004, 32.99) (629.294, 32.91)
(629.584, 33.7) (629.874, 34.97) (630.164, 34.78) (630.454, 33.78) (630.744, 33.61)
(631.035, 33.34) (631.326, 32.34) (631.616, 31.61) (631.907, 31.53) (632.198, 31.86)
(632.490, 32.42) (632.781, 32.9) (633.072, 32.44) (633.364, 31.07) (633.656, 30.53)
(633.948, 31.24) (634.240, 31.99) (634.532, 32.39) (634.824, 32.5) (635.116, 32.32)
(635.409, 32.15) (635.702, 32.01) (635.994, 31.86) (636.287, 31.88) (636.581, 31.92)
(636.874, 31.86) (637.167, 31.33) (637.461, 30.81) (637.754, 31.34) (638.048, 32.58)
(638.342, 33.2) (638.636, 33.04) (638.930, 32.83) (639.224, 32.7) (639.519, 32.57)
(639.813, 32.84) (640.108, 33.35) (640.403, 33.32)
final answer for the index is 1.02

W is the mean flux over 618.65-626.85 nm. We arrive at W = 31.3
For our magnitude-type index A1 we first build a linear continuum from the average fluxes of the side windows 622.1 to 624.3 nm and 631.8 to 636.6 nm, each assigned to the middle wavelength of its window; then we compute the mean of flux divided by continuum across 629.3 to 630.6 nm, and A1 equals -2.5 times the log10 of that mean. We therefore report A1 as -0.081 mag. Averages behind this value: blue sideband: 31.4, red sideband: 31.9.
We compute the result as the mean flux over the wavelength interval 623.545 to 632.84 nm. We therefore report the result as 32.2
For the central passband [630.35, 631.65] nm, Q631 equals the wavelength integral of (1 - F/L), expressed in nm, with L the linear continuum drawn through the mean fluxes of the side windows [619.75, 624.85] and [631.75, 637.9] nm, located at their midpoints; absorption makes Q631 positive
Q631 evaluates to -0.05 nm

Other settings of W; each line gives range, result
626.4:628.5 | 32.4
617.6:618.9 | 30.5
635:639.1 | 32.1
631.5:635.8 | 31.9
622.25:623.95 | 31.1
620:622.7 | 31.8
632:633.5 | 32.1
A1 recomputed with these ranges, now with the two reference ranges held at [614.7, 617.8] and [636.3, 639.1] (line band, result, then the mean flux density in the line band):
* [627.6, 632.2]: -0.027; 33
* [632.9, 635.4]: 0.010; 31.8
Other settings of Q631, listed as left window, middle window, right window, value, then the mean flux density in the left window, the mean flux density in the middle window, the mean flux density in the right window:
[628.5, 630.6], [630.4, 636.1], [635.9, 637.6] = 0.07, 33.7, 32.2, 31.6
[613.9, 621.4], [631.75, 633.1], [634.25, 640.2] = 0.00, 31.7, 32.2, 32.3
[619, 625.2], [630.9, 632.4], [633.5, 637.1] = -0.02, 31.2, 32.1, 31.9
